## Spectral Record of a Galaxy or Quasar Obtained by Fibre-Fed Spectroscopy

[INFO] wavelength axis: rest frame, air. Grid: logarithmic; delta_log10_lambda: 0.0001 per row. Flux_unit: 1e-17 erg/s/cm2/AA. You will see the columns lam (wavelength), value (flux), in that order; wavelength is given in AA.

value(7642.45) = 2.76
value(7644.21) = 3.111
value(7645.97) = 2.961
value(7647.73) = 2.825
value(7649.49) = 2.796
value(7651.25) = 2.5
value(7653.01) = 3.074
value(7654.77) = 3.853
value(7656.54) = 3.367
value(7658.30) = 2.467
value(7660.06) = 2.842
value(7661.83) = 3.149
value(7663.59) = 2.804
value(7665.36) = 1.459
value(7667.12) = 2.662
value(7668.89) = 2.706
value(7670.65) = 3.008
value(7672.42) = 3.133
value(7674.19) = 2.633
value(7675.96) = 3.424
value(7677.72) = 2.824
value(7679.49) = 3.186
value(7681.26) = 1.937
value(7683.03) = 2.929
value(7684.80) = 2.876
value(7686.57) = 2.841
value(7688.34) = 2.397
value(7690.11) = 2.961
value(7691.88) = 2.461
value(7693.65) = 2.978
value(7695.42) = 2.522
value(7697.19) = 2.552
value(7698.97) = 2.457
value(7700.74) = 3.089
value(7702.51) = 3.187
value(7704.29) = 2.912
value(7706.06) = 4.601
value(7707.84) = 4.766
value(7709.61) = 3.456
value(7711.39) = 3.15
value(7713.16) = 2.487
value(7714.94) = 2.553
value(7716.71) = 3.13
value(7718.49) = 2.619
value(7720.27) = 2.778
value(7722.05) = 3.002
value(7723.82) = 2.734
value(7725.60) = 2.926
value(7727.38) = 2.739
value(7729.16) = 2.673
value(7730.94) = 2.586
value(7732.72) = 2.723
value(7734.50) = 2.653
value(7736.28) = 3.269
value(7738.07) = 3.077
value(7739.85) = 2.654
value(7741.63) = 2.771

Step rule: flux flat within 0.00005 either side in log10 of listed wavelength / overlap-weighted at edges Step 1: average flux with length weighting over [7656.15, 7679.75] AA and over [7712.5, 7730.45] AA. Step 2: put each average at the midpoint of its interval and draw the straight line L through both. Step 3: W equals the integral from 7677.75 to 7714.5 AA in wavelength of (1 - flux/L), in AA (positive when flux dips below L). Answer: -2.5 AA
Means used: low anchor 2.81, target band 2.98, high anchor 2.76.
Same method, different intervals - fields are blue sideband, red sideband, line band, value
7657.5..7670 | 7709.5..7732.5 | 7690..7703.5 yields -0.2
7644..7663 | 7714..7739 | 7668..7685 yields 0.4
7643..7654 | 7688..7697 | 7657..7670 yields 0.9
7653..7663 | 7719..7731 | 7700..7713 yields -3.0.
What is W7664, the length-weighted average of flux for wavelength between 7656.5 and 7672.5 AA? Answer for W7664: 2.71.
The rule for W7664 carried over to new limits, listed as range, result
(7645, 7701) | 2.8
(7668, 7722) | 2.95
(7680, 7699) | 2.65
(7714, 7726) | 2.82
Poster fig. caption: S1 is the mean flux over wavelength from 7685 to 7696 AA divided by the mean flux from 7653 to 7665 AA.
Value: 0.90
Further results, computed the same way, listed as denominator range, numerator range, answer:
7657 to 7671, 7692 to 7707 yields 1.14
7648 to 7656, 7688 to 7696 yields 0.88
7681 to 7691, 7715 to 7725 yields 1.05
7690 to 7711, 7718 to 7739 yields 0.89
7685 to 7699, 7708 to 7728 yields 1.10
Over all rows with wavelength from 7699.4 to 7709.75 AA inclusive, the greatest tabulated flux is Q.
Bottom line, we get 4.766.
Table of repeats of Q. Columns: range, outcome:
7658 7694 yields 3.424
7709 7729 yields 3.456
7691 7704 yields 3.187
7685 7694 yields 2.978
